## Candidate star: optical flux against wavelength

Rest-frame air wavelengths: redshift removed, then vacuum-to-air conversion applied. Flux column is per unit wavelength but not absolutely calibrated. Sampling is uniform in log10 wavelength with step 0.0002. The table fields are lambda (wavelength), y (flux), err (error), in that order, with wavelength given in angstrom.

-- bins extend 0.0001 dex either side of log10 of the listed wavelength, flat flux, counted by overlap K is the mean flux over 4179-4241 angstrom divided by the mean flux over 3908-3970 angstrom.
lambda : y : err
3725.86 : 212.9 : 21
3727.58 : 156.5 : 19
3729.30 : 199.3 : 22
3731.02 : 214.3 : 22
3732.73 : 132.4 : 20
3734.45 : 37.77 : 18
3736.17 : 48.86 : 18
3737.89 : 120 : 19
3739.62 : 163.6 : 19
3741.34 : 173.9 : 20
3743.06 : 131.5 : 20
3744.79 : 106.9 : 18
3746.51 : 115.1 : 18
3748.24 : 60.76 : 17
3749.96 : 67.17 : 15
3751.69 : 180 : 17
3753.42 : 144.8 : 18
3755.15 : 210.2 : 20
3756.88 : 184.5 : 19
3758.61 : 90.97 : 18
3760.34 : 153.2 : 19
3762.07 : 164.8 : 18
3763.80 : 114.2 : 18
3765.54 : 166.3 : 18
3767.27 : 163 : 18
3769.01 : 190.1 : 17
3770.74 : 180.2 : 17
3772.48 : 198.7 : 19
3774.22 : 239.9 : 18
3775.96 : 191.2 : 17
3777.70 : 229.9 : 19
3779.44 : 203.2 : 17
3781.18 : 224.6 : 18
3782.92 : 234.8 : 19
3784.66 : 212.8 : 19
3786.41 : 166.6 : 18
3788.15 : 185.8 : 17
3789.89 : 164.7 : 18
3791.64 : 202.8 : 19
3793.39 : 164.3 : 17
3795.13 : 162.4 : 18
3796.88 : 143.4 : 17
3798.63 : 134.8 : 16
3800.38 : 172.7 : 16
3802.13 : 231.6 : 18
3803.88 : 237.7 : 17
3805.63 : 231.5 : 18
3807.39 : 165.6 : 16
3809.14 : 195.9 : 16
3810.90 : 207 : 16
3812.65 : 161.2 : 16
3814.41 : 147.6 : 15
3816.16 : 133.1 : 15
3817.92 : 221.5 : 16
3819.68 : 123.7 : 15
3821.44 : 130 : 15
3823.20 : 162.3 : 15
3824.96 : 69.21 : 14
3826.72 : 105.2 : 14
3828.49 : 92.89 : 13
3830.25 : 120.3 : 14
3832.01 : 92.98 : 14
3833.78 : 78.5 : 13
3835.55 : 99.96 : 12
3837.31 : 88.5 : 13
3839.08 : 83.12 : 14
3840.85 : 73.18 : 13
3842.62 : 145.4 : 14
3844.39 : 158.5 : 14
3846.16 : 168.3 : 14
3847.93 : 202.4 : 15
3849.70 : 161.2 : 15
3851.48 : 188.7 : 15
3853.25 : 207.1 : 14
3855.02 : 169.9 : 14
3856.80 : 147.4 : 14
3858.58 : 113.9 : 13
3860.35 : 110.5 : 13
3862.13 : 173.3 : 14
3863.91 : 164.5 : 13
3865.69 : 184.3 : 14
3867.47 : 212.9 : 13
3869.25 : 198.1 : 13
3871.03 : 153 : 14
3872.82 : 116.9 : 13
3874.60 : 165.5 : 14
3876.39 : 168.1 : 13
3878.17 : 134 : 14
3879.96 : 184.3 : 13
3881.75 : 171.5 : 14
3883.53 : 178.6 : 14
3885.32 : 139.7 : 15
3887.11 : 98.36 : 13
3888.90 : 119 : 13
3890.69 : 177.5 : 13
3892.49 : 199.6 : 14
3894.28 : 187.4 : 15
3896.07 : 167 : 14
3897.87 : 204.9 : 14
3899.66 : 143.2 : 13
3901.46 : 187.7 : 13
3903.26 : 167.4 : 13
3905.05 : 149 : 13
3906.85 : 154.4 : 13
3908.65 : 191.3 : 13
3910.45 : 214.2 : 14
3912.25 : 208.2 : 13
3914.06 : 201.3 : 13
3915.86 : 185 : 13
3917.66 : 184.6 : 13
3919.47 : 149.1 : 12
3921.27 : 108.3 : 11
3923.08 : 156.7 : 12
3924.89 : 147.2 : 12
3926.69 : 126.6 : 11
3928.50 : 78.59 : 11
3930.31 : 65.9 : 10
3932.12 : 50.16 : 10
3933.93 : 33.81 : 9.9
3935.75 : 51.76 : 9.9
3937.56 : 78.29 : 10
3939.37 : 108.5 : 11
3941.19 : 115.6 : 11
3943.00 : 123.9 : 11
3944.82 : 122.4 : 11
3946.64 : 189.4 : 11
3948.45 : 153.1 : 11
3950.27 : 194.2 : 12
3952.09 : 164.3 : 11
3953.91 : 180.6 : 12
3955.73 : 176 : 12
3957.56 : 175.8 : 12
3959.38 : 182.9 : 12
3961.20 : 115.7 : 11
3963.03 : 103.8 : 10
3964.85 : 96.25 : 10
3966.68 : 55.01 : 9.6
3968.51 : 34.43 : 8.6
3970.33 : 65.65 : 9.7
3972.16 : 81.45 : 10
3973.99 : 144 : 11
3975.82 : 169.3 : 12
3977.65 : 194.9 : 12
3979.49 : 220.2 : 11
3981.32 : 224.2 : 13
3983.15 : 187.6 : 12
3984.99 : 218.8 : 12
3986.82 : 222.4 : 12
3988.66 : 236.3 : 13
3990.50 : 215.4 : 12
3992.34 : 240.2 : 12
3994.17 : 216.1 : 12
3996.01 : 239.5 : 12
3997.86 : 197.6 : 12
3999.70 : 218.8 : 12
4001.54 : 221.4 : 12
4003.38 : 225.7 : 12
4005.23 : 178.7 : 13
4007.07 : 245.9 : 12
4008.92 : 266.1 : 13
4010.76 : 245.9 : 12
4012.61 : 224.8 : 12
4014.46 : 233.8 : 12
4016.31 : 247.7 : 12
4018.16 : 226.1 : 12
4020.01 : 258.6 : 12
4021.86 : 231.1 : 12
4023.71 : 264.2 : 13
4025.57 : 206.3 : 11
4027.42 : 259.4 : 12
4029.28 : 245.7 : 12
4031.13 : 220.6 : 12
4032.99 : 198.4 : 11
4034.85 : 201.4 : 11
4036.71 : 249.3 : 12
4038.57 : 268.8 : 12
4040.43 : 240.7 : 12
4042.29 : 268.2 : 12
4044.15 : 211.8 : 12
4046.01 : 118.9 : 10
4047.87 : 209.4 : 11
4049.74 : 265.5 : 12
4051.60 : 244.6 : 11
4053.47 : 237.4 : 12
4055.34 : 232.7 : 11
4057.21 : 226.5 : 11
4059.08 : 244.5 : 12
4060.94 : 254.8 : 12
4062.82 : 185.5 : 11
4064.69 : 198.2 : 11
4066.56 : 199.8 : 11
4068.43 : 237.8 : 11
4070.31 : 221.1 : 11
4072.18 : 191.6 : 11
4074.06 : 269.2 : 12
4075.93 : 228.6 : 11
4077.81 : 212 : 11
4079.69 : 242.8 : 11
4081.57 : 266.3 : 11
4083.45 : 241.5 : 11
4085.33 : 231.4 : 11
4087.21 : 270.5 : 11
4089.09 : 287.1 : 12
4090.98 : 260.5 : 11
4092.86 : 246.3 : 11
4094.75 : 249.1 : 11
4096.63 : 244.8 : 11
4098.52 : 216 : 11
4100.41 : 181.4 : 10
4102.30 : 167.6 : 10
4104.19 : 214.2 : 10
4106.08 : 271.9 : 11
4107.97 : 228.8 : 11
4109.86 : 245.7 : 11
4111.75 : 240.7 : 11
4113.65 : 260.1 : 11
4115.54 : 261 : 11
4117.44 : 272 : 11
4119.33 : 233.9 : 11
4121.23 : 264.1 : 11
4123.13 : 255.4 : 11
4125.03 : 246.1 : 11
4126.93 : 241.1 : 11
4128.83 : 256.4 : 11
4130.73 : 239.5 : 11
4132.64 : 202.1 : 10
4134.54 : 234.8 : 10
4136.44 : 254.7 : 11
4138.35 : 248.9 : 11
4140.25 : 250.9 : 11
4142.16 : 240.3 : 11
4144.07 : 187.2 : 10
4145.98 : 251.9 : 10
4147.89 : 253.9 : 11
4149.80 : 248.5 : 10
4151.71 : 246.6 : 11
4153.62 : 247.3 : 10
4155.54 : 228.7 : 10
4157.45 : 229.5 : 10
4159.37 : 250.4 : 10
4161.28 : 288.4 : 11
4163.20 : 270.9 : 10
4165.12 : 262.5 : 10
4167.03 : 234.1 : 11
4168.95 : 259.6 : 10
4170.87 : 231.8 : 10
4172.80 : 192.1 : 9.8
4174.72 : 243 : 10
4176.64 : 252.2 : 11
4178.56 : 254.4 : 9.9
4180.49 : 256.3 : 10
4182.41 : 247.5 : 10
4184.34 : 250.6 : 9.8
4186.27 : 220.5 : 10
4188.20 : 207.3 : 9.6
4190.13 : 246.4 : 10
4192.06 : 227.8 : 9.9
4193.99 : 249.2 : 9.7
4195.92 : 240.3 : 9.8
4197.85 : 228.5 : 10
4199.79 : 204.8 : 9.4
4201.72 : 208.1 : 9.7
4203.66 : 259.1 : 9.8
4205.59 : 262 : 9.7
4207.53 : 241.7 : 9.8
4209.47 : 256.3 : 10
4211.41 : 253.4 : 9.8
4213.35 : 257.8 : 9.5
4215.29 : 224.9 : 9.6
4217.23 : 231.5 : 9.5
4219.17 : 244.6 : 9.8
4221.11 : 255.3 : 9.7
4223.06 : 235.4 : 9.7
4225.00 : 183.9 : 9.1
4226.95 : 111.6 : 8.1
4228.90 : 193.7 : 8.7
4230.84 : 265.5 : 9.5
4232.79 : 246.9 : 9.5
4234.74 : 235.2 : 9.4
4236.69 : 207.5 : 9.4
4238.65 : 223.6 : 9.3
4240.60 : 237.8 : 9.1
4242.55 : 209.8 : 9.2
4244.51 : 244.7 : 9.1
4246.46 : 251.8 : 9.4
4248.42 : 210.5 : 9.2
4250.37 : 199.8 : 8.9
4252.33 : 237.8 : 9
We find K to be 1.8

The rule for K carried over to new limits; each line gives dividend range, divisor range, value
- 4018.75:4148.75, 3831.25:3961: 1.59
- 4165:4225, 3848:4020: 1.44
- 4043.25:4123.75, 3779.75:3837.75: 1.46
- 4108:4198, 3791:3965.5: 1.62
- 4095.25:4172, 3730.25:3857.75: 1.55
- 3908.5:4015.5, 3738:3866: 1.04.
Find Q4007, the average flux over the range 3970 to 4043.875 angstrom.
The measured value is 219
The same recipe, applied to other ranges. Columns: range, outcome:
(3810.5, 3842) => 121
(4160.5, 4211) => 242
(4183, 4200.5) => 231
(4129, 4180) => 243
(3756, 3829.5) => 173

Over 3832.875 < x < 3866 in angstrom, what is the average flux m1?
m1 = 142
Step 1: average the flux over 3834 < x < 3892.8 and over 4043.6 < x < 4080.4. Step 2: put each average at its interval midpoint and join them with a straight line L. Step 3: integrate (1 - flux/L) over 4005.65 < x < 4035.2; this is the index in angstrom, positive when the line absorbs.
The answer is -4.1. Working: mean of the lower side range 152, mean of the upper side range 222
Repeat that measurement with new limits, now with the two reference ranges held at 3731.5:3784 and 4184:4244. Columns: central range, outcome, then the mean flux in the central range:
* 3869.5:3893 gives 2.7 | 155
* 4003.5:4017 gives -2.6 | 234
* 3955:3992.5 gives 6.3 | 158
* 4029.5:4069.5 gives -4.4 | 225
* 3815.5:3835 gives 5.3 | 120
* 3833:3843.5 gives 4.6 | 94.9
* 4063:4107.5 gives -5.0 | 232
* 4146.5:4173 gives -3.2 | 248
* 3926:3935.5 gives 5.9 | 68.4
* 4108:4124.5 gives -3.0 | 253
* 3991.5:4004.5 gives -1.9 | 222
